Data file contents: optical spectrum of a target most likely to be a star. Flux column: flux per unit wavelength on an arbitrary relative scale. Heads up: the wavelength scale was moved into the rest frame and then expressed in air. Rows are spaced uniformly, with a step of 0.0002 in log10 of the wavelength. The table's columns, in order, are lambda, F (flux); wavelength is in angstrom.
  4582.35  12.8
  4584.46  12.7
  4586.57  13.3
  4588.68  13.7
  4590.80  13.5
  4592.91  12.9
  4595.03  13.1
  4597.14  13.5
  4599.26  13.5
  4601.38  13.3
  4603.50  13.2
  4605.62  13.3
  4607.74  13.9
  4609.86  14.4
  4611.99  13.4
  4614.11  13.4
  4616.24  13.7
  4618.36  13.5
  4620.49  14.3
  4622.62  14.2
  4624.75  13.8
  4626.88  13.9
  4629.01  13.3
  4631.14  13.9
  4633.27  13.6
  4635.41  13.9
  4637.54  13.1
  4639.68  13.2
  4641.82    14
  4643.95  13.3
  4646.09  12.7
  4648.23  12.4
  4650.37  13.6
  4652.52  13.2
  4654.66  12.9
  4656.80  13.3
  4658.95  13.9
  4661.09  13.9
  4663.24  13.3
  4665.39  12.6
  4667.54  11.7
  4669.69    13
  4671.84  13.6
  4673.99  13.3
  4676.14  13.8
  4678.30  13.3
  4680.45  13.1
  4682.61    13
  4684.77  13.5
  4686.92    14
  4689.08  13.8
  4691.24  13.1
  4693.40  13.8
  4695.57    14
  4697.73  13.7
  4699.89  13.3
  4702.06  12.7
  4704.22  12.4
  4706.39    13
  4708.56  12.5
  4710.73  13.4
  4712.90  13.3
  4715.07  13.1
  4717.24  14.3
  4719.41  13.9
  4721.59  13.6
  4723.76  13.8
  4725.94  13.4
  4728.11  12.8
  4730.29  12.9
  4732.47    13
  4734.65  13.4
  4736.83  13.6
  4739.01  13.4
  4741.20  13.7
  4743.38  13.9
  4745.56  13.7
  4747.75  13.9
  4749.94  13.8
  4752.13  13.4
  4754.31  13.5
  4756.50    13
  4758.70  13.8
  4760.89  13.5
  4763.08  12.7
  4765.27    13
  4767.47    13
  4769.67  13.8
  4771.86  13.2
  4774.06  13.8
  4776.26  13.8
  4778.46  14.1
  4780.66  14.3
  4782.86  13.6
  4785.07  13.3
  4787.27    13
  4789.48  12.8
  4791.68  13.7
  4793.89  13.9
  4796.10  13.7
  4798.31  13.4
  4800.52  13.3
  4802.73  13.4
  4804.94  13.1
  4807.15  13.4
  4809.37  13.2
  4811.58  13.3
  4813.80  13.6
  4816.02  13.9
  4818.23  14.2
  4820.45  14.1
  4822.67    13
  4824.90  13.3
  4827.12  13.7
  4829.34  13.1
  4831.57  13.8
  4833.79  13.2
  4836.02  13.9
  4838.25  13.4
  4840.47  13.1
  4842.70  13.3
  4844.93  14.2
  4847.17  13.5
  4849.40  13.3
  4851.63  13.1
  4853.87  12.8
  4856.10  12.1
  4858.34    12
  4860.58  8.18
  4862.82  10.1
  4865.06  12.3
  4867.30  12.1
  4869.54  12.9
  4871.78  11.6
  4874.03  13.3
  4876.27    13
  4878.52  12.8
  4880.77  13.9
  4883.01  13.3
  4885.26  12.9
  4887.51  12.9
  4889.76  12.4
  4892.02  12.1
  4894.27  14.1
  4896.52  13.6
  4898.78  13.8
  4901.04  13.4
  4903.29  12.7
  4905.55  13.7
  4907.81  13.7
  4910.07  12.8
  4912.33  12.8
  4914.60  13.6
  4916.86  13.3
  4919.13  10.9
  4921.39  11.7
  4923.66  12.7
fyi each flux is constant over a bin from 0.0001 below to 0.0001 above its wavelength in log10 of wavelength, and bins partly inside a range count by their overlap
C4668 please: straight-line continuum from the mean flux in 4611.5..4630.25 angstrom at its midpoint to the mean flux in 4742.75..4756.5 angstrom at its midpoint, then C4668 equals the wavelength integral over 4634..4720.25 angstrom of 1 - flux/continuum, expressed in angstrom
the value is 2.5 angstrom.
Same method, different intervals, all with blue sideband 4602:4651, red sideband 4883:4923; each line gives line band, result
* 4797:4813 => -0.16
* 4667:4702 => 0.15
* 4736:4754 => -0.49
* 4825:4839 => -0.41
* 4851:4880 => 2.27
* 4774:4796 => -0.67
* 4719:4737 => 0.00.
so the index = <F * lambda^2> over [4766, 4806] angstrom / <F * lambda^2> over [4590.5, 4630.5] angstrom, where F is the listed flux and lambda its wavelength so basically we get 1.07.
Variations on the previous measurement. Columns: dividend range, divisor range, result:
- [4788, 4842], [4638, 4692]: 1.08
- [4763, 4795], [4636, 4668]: 1.08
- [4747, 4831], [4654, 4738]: 1.05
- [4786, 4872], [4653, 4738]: 1.04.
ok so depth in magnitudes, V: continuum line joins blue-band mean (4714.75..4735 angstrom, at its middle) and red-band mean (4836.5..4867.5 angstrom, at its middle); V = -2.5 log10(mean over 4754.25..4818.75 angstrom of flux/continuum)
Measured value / -0.04 mag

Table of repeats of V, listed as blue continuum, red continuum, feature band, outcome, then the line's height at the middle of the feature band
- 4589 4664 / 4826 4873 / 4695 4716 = 0.006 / 13.2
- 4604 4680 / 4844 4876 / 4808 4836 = -0.090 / 12.5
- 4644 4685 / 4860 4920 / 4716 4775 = -0.039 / 13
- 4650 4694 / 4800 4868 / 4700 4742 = -0.004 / 13.2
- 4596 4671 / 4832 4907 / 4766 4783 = -0.050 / 13.1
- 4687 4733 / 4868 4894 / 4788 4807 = -0.026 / 13.1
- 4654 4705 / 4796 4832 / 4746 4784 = -0.010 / 13.4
